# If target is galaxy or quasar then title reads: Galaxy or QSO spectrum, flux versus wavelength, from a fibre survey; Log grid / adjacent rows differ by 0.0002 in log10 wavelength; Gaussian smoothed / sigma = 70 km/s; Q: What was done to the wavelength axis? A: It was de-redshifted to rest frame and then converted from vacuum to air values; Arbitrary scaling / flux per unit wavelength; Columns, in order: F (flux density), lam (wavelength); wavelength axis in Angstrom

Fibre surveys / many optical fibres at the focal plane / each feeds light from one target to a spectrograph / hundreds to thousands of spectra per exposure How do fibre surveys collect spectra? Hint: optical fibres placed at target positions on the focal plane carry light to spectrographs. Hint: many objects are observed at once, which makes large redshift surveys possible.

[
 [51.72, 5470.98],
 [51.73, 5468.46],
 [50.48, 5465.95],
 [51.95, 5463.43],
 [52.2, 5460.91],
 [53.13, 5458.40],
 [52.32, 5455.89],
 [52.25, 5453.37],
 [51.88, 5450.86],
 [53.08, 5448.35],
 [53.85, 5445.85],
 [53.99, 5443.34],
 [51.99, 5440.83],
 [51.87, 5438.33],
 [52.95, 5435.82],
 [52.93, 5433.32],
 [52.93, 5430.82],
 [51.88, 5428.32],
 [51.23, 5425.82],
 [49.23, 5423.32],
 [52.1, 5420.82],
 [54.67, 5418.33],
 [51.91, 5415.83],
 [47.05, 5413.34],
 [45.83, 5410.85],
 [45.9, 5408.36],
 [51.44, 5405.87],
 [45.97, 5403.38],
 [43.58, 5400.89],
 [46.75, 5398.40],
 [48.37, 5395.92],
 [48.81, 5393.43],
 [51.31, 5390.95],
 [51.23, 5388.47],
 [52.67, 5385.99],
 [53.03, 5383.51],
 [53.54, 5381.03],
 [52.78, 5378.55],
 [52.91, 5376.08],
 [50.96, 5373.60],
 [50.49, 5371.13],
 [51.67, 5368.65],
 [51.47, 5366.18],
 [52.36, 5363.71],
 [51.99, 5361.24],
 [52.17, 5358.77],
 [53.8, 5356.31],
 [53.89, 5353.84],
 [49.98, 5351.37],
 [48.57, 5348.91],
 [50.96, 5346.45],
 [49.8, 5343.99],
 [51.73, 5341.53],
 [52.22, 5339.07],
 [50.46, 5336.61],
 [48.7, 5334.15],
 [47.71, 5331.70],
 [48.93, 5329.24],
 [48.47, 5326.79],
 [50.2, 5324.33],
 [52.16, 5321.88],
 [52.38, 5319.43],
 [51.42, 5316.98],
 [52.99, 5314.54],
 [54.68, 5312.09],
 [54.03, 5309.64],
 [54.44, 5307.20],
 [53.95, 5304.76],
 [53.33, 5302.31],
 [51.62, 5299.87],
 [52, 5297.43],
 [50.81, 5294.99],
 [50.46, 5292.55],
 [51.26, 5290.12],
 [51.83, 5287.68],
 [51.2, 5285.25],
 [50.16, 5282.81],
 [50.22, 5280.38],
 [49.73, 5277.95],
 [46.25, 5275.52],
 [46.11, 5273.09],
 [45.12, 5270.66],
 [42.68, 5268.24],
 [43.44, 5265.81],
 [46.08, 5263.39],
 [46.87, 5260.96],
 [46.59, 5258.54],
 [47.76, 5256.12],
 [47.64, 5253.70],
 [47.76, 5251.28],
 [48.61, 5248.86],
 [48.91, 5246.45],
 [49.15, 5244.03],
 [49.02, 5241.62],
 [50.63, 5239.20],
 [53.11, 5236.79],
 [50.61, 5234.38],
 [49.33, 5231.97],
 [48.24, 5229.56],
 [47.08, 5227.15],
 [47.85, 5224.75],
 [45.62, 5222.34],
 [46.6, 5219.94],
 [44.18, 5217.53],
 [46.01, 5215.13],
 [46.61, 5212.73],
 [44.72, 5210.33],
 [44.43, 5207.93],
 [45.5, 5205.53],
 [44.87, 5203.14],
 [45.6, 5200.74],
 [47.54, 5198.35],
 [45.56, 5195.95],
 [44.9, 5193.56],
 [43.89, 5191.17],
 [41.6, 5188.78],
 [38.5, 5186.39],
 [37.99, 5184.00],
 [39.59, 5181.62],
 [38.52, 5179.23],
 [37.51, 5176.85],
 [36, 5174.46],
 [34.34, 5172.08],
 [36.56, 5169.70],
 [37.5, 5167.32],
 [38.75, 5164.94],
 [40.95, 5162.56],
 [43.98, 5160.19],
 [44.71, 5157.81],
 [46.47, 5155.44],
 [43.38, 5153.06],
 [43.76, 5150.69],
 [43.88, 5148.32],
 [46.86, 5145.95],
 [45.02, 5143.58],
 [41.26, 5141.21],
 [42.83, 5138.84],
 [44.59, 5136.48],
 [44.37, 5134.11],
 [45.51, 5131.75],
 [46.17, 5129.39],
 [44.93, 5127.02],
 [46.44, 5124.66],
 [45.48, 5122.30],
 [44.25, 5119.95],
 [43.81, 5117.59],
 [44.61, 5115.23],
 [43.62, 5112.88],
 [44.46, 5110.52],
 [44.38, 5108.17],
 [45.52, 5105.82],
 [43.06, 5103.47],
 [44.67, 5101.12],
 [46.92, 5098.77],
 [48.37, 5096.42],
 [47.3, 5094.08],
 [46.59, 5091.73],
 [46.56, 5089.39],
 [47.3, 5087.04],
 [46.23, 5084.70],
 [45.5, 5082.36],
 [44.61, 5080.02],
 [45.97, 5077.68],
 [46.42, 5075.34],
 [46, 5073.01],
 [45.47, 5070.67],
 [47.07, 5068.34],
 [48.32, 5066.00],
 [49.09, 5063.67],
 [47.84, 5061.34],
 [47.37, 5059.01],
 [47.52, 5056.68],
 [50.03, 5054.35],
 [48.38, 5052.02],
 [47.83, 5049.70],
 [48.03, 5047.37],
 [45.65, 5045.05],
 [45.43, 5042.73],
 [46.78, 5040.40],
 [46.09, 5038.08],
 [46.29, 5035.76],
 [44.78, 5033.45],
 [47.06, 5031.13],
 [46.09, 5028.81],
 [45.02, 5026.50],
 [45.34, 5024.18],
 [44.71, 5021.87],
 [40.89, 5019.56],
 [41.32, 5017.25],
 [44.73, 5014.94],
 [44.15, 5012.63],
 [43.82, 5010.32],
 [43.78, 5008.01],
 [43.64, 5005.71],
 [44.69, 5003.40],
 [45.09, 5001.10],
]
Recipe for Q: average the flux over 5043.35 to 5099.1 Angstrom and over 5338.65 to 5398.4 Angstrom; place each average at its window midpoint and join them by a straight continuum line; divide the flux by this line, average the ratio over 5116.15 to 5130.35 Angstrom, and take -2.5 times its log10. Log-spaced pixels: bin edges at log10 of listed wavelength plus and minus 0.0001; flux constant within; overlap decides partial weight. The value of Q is 0.06 mag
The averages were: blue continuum 47.1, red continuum 51.4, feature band 45.1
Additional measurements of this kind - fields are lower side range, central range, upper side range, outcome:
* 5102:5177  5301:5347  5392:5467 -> -0.078 mag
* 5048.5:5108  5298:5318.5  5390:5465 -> -0.082 mag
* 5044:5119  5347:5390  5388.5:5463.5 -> -0.041 mag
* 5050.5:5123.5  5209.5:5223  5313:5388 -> 0.071 mag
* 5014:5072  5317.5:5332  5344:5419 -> -0.008 mag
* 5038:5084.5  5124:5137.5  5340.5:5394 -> 0.064 mag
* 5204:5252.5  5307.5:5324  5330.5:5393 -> -0.058 mag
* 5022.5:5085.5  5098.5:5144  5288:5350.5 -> 0.078 mag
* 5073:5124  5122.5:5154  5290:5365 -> 0.048 mag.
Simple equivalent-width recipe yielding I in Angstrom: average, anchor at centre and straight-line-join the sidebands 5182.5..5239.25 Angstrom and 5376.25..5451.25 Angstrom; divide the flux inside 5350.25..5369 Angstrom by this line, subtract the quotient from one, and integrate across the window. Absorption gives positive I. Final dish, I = -1.03 Angstrom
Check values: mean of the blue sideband 45.8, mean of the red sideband 50.9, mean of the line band 52.2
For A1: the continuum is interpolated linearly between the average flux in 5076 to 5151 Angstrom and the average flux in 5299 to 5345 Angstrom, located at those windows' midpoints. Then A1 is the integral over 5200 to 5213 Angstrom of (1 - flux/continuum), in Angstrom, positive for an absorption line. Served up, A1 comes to 0.8 Angstrom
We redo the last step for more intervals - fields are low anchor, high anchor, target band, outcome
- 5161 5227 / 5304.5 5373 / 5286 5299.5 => -0.76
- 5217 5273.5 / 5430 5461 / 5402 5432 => 1.17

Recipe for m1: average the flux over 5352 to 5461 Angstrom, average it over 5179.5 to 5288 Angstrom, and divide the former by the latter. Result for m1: 1.10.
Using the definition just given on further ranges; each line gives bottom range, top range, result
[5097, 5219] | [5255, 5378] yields 1.16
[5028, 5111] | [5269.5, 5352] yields 1.09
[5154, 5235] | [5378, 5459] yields 1.18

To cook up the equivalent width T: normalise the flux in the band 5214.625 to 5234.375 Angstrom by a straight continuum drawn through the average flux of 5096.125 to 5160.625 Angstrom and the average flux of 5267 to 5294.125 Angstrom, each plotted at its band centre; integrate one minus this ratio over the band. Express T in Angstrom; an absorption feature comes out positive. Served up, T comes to 0.0 Angstrom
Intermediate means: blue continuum 44.7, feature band 47.1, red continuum 48.7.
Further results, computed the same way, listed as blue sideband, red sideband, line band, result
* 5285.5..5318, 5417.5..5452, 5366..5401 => 1.09 Angstrom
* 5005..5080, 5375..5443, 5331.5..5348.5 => -0.20 Angstrom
